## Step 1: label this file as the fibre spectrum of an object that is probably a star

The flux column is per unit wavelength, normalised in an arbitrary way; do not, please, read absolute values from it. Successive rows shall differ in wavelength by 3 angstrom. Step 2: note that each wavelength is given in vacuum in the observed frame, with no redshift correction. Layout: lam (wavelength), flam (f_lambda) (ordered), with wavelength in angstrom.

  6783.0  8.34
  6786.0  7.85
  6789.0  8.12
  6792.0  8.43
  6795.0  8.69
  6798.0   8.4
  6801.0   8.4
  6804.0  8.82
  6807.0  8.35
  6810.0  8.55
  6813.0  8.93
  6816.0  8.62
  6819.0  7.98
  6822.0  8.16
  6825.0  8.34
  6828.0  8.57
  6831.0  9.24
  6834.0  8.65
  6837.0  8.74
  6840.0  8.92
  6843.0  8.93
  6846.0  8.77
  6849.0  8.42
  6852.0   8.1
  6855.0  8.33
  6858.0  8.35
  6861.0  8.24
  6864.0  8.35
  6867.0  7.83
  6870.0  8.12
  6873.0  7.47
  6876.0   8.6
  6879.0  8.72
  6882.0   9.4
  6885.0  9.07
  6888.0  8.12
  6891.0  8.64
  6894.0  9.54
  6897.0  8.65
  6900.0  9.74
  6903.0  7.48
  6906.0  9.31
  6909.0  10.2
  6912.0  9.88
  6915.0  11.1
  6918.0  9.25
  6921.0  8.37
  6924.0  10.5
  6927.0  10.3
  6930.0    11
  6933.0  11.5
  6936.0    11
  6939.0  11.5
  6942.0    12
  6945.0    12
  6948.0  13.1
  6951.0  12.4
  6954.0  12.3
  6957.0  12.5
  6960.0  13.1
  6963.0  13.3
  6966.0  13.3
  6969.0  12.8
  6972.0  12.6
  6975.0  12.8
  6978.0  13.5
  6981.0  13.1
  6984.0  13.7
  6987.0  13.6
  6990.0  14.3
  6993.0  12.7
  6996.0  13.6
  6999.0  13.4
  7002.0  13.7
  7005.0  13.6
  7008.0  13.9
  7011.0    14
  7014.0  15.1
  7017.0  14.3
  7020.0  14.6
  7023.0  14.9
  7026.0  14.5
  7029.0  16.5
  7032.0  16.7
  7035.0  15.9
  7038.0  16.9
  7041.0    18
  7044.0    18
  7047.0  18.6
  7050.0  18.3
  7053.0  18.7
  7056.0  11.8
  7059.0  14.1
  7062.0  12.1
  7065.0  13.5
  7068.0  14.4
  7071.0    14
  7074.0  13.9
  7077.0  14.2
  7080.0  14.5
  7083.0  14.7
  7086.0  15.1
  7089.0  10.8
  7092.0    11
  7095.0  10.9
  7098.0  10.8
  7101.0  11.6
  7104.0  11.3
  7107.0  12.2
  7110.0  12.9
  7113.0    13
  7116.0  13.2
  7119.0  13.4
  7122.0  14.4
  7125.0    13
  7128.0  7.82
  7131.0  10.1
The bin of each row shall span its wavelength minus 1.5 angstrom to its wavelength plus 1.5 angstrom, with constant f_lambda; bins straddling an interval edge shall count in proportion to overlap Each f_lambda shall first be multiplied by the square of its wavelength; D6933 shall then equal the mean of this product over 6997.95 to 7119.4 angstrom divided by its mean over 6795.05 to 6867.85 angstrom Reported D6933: 1.78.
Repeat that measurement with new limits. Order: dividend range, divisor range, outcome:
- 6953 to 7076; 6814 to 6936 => 1.67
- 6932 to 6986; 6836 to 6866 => 1.53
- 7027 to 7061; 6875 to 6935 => 1.82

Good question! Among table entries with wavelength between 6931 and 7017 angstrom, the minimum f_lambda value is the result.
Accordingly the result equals 11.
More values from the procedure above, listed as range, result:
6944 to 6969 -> 12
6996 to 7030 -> 13.4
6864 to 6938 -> 7.47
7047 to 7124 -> 10.8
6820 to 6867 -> 7.83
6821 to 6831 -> 8.16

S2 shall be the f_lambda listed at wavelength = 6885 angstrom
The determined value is 9.07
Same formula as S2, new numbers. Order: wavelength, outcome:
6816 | 8.62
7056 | 11.8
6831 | 9.24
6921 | 8.37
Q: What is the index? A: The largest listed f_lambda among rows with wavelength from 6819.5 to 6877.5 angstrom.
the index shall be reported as 9.24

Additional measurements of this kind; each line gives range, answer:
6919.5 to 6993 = 14.3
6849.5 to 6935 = 11.5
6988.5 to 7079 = 18.7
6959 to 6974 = 13.3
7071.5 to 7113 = 15.1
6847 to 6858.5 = 8.42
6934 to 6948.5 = 13.1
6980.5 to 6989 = 13.7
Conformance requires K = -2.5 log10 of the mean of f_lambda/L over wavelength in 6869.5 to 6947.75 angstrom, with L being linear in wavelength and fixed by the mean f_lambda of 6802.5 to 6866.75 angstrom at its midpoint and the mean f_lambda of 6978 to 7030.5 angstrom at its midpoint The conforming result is 0.13 mag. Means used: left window 8.53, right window 14.1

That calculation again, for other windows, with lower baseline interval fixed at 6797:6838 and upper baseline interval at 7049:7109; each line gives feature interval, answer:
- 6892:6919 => 0.08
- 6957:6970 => -0.16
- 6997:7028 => -0.17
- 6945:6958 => -0.14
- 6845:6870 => 0.12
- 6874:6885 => 0.10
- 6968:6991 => -0.15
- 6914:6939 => 0.01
